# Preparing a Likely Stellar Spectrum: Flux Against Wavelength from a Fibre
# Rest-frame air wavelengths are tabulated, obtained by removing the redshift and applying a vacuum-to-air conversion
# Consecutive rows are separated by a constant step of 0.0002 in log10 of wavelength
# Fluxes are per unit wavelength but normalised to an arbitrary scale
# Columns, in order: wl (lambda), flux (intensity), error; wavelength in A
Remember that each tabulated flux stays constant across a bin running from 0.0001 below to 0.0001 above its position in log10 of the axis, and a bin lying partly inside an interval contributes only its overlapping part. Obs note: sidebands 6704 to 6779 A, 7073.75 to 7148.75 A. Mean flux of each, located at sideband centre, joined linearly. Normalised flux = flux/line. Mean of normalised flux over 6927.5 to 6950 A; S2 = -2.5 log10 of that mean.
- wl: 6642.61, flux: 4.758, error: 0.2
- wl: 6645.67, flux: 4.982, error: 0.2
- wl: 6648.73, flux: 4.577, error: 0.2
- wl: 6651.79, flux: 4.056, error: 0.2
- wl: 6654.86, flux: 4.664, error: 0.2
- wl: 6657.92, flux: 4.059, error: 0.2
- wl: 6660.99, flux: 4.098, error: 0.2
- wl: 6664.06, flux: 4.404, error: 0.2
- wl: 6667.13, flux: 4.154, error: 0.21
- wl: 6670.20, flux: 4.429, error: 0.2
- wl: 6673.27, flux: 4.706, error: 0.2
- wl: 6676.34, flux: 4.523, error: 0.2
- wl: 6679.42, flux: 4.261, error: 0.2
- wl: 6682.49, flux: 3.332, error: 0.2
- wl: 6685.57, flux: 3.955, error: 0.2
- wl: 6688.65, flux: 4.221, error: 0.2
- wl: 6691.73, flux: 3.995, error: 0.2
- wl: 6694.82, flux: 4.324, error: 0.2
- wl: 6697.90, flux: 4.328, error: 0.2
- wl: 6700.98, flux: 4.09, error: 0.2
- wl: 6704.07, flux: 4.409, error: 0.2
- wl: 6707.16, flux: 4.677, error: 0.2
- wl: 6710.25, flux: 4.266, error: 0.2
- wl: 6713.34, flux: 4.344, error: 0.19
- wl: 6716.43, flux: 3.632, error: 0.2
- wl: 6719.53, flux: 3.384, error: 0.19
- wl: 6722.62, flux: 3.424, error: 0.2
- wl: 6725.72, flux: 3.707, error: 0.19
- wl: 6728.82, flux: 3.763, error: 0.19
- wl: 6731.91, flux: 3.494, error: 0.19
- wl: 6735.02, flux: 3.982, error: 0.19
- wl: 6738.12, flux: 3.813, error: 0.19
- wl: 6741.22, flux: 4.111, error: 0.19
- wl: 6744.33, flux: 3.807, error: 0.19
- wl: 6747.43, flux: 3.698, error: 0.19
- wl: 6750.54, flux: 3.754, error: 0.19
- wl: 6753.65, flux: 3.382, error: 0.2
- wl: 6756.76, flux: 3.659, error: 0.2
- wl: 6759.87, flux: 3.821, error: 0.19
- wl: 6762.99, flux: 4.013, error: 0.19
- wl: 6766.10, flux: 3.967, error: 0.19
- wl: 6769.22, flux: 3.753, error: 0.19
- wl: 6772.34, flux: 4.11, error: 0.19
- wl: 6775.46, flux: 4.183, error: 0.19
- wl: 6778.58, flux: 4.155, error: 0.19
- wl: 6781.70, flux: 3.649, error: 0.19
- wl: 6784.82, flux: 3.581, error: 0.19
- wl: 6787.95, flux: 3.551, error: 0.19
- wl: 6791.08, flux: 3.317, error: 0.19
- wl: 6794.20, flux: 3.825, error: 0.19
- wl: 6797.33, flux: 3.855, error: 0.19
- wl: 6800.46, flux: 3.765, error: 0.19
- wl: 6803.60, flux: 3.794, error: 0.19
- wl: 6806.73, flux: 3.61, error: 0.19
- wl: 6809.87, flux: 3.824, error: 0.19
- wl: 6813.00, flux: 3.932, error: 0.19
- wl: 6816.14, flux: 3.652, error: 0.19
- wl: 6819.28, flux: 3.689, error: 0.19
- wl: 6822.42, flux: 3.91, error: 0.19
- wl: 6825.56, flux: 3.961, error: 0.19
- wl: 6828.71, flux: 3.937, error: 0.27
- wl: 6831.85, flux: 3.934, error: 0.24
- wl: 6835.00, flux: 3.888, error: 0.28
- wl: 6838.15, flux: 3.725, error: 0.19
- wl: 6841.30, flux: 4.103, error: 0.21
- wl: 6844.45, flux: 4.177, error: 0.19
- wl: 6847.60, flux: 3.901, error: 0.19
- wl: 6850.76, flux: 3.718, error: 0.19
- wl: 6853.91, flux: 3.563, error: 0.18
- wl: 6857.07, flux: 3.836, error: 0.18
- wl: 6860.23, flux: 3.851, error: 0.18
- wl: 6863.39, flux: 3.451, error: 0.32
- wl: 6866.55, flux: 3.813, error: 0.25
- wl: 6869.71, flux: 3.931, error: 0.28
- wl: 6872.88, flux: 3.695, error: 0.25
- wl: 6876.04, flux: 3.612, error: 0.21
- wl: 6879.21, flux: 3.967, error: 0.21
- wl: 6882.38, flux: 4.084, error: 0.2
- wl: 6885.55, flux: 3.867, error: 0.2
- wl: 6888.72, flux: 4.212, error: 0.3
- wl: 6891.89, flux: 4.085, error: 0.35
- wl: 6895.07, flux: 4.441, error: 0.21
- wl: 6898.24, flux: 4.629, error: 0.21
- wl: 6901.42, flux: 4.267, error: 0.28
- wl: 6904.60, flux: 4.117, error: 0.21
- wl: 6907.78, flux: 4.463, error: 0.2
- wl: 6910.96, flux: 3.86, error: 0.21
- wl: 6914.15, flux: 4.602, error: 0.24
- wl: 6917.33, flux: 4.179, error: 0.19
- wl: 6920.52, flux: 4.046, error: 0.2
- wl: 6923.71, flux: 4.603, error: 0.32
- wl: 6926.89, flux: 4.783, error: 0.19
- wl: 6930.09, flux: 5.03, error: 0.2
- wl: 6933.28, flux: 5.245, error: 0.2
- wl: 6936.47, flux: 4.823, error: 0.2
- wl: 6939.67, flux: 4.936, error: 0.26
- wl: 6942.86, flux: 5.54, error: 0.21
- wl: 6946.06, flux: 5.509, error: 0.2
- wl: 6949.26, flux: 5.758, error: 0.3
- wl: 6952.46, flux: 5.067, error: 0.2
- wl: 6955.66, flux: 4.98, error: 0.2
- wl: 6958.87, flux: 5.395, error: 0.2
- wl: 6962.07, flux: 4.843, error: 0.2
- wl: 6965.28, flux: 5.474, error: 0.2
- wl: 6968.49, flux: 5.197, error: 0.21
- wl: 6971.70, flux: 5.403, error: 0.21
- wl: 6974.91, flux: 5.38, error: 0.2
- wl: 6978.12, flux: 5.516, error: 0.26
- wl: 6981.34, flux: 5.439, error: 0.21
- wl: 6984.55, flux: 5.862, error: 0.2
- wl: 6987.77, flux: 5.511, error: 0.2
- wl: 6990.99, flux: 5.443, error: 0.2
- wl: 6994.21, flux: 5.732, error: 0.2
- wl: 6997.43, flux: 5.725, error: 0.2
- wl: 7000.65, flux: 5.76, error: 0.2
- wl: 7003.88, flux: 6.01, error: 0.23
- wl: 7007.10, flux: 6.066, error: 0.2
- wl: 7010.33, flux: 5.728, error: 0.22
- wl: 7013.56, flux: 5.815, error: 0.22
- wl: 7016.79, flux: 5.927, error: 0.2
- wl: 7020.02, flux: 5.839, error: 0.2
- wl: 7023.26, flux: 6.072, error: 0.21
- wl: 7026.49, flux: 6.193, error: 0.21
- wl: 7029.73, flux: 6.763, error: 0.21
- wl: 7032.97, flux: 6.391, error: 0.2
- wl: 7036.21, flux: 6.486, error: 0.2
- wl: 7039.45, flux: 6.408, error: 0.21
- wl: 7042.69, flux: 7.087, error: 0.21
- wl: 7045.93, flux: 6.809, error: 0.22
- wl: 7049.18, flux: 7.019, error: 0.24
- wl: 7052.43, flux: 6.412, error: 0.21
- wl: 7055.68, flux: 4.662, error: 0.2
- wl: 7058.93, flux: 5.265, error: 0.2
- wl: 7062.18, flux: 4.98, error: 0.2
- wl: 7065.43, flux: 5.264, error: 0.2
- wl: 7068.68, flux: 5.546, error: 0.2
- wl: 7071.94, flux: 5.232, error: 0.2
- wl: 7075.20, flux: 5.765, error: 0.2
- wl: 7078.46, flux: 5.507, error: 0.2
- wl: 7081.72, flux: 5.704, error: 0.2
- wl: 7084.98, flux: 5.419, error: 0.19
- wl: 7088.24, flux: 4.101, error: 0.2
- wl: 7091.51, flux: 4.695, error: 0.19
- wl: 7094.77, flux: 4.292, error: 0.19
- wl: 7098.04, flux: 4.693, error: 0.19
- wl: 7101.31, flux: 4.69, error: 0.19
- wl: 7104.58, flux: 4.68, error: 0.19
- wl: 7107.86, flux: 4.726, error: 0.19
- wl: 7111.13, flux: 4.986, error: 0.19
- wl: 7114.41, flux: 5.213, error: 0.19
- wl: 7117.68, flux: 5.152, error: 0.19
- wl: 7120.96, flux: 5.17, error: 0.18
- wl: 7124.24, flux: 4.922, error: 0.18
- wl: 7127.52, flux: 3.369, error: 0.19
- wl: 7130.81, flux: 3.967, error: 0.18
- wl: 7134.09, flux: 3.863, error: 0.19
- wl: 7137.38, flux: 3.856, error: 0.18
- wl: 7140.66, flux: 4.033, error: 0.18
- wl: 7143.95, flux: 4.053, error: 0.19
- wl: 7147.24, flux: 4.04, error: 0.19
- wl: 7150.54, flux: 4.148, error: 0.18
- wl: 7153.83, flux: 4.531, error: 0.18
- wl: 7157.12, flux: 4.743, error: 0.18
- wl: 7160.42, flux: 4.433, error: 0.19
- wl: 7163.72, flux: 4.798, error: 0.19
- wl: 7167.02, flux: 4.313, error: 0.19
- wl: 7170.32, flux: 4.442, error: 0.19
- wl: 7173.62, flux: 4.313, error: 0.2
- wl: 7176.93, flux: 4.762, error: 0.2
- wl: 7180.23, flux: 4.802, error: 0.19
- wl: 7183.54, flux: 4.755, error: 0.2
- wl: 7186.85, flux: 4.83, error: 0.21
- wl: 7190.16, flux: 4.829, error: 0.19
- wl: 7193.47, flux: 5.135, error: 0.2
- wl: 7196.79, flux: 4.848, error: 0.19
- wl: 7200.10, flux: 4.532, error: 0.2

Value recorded -0.21 mag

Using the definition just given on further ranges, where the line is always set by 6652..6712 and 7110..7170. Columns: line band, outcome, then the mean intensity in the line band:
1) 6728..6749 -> 0.12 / 3.81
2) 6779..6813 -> 0.16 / 3.71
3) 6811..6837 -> 0.12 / 3.86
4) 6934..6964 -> -0.20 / 5.21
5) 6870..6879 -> 0.16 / 3.74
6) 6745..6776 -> 0.12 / 3.82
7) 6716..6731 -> 0.19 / 3.58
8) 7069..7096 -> -0.17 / 5.12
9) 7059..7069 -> -0.19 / 5.23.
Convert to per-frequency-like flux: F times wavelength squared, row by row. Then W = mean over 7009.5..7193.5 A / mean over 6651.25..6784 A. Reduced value 1.42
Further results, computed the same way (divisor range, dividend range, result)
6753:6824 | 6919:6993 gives 1.45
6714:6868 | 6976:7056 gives 1.70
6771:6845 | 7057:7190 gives 1.34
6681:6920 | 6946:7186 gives 1.44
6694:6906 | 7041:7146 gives 1.40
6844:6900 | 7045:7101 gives 1.44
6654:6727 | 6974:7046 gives 1.59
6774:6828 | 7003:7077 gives 1.70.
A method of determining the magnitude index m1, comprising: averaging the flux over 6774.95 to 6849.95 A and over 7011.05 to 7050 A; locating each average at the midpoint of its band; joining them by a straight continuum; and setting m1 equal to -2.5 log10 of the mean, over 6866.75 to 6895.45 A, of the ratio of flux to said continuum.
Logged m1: 0.17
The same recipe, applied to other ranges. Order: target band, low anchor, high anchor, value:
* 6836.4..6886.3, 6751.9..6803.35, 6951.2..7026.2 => 0.17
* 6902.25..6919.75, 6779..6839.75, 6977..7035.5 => 0.15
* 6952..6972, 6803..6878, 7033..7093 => -0.07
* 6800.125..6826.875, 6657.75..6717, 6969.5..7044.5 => 0.28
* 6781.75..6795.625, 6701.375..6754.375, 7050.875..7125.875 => 0.14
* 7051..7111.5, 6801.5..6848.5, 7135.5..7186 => -0.19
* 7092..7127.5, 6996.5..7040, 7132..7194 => 0.06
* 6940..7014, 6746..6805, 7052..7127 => -0.20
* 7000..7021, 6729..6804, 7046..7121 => -0.20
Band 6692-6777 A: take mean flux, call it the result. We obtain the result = 3.92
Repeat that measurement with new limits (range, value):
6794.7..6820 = 3.77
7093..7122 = 4.84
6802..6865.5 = 3.82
